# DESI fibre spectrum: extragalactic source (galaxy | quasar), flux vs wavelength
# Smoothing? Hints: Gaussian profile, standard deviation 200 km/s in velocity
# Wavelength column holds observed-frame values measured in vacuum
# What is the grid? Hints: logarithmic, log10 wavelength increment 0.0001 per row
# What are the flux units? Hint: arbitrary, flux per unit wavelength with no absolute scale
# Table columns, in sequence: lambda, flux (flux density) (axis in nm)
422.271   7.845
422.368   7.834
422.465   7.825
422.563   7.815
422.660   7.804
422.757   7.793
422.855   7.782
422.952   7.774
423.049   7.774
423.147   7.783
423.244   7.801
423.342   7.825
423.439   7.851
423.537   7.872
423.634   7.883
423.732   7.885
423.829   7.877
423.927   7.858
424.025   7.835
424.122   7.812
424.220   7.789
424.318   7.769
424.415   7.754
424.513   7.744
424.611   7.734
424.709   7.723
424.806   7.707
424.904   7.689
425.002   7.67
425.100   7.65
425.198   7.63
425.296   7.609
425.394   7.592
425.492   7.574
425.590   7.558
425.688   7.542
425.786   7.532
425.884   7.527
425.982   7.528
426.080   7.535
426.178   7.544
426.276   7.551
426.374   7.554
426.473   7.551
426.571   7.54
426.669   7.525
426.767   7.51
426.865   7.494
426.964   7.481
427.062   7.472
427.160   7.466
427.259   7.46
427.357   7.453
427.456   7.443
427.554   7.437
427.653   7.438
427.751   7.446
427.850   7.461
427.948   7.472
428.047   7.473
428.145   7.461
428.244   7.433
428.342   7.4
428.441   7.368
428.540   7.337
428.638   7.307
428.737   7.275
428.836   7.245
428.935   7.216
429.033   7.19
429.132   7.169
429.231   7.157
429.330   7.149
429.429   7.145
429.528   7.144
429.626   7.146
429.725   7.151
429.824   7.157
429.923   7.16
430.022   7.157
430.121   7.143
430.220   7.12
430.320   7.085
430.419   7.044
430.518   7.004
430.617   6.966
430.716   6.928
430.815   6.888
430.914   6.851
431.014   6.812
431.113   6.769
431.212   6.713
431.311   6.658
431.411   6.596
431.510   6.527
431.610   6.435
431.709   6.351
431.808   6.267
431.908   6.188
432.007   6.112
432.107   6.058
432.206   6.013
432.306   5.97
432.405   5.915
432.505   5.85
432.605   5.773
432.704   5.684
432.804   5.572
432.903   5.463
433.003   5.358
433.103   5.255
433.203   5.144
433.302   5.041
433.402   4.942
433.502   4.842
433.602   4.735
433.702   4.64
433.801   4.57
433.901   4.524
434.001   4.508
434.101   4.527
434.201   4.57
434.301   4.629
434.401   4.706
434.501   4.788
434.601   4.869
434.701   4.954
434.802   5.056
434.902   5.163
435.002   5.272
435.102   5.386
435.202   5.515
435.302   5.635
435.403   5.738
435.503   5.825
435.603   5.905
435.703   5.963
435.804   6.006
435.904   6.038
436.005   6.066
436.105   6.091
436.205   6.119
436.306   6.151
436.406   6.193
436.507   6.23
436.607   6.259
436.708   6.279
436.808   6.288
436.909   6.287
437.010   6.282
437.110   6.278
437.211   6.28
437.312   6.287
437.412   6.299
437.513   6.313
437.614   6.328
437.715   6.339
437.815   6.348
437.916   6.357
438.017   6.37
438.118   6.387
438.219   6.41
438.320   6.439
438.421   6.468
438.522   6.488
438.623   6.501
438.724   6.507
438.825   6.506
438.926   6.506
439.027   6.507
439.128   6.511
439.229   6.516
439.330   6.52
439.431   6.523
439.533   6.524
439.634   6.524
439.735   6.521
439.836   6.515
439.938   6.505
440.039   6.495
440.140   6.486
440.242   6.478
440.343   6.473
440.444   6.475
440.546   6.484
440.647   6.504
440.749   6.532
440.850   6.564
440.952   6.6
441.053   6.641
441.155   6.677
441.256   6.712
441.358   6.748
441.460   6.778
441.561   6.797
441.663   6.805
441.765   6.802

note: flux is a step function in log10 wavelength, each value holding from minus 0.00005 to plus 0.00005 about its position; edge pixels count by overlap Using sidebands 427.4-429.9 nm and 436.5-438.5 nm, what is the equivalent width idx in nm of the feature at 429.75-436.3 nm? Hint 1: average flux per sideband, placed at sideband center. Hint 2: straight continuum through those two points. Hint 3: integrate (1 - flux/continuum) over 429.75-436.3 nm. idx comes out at 0.94 nm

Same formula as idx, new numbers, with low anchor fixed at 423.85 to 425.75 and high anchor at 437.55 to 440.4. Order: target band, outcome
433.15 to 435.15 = 0.593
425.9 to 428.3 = 0.002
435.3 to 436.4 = 0.123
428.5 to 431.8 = 0.111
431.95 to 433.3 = 0.257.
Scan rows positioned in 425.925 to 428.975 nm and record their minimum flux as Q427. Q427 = 7.216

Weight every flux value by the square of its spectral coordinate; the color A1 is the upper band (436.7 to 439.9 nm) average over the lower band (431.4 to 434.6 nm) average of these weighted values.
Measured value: 1.22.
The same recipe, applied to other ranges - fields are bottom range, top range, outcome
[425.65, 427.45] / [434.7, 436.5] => 0.80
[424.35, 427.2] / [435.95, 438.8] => 0.88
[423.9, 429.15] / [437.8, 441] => 0.91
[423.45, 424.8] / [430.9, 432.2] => 0.86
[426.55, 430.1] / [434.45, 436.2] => 0.78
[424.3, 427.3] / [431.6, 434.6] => 0.73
